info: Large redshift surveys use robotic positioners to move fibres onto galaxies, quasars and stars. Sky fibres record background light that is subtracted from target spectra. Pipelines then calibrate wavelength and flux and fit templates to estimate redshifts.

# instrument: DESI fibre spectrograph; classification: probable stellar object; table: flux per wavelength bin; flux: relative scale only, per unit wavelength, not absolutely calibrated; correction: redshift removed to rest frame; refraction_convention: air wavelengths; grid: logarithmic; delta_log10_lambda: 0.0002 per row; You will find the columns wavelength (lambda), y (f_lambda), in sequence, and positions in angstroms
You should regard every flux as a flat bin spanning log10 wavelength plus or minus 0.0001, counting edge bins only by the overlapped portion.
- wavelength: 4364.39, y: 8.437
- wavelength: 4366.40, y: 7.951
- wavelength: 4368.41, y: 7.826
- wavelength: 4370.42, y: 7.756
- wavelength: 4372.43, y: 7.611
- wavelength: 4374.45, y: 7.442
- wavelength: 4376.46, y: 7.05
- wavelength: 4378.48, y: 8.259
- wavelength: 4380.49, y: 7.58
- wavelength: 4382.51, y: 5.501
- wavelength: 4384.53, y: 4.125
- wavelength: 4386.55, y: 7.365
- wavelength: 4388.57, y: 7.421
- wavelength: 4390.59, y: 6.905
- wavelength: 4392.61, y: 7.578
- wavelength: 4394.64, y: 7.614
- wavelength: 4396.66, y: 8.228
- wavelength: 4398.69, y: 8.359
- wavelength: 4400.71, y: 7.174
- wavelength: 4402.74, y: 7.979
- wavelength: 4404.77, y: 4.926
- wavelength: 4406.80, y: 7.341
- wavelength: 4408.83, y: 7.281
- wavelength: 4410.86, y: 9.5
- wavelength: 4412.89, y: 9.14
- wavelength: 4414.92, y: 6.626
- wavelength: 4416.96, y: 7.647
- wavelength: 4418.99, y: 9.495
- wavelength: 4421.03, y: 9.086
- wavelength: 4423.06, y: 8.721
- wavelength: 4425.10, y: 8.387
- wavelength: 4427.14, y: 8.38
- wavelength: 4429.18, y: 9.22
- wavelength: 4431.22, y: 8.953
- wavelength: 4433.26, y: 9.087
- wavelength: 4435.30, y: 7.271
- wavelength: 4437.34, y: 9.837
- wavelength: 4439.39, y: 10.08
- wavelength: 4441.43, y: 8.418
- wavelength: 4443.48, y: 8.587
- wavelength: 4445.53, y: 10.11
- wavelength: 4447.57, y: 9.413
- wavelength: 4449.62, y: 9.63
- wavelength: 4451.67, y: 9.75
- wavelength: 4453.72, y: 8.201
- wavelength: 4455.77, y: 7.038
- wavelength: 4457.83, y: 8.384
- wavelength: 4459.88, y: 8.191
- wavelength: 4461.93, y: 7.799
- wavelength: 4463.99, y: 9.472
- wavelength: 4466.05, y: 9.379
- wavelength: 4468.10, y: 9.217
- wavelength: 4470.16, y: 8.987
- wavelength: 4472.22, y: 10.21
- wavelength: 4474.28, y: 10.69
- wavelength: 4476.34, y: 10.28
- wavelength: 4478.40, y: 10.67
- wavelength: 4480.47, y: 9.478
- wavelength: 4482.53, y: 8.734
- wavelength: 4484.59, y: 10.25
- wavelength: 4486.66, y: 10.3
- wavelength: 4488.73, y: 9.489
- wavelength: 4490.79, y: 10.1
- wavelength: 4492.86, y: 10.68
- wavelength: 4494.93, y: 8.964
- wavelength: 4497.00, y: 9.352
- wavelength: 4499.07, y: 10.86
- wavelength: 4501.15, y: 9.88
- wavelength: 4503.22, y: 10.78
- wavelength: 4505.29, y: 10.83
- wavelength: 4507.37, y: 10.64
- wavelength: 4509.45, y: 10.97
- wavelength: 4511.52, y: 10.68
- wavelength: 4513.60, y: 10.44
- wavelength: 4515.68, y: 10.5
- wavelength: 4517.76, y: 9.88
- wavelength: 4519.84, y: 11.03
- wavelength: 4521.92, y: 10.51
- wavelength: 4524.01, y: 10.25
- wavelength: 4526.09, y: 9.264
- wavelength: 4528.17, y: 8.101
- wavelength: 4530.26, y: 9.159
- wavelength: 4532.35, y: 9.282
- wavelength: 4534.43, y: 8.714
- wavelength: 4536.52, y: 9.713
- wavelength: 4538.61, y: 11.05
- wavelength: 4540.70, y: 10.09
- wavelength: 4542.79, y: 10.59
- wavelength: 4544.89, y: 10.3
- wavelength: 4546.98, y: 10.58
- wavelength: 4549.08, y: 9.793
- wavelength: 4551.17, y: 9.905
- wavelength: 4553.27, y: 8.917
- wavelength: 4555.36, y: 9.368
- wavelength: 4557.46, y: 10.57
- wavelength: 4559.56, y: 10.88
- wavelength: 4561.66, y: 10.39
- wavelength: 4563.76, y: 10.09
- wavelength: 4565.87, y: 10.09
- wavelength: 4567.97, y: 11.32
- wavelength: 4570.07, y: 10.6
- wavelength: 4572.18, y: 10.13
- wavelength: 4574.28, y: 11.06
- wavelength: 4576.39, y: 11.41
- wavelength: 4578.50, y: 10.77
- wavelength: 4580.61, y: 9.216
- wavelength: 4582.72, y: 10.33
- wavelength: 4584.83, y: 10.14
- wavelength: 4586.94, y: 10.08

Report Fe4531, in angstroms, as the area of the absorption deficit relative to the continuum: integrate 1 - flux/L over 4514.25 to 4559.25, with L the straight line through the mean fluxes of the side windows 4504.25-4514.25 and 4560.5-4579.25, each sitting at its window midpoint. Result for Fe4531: 3.3 angstroms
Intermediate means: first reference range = 10.7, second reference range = 10.6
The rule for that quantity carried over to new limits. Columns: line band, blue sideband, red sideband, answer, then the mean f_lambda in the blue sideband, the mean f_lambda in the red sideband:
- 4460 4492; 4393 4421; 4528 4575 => -2.64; 7.83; 10.1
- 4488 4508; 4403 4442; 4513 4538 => -1.65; 8.38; 9.75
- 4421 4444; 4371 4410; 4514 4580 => -2.52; 7.16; 10.1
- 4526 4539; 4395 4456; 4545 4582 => 0.85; 8.47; 10.3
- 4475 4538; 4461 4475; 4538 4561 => -1.67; 9.37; 10.2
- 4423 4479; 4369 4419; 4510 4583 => -4.34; 7.4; 10.1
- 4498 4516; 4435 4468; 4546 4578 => -1.87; 8.89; 10.3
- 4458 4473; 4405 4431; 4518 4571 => -0.04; 8.31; 10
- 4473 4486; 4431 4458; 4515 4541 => -1.04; 8.93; 9.79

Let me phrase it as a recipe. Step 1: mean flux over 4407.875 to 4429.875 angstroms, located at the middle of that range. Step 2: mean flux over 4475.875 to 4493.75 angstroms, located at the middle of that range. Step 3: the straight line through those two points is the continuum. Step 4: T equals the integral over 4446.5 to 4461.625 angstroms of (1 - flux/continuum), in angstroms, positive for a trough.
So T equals 1.1 angstroms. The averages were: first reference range 8.49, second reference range 9.98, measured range 8.63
